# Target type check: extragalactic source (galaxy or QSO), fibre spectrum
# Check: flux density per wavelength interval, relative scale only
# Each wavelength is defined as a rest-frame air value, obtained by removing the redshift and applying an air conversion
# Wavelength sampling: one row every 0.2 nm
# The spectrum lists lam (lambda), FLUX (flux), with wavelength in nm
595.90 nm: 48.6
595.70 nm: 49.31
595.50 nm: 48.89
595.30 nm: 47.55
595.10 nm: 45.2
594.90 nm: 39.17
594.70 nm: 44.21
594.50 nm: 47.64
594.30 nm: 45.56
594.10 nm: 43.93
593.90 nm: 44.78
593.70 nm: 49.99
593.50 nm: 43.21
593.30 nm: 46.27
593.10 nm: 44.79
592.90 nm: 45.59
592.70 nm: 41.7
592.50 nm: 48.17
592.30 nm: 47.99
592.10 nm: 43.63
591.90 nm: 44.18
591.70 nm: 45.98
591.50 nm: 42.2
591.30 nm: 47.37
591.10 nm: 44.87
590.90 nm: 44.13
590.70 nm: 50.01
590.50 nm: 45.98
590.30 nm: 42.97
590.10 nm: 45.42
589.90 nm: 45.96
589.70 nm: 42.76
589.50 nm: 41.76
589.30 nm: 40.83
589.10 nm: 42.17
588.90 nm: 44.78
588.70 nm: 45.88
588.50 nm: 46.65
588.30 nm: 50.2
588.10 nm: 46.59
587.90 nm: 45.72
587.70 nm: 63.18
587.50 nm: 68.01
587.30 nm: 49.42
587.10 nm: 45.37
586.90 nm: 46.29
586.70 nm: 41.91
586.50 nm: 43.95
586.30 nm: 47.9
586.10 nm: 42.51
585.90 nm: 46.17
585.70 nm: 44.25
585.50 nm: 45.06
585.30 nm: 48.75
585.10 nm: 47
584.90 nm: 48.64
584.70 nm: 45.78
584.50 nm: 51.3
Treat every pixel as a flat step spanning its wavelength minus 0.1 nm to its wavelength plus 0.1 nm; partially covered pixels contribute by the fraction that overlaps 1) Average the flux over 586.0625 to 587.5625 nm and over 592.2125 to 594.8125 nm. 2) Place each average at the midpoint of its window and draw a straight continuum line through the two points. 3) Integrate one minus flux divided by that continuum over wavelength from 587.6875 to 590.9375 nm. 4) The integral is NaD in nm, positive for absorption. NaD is 0.09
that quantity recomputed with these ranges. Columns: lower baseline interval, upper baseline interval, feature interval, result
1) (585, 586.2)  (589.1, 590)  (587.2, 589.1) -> -0.30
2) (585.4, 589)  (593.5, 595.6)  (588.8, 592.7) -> 0.17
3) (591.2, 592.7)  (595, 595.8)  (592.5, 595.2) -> 0.10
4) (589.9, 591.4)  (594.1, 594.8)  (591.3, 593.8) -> 0.02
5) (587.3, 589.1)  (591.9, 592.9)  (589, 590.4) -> 0.16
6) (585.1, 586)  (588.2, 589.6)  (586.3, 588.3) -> -0.20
